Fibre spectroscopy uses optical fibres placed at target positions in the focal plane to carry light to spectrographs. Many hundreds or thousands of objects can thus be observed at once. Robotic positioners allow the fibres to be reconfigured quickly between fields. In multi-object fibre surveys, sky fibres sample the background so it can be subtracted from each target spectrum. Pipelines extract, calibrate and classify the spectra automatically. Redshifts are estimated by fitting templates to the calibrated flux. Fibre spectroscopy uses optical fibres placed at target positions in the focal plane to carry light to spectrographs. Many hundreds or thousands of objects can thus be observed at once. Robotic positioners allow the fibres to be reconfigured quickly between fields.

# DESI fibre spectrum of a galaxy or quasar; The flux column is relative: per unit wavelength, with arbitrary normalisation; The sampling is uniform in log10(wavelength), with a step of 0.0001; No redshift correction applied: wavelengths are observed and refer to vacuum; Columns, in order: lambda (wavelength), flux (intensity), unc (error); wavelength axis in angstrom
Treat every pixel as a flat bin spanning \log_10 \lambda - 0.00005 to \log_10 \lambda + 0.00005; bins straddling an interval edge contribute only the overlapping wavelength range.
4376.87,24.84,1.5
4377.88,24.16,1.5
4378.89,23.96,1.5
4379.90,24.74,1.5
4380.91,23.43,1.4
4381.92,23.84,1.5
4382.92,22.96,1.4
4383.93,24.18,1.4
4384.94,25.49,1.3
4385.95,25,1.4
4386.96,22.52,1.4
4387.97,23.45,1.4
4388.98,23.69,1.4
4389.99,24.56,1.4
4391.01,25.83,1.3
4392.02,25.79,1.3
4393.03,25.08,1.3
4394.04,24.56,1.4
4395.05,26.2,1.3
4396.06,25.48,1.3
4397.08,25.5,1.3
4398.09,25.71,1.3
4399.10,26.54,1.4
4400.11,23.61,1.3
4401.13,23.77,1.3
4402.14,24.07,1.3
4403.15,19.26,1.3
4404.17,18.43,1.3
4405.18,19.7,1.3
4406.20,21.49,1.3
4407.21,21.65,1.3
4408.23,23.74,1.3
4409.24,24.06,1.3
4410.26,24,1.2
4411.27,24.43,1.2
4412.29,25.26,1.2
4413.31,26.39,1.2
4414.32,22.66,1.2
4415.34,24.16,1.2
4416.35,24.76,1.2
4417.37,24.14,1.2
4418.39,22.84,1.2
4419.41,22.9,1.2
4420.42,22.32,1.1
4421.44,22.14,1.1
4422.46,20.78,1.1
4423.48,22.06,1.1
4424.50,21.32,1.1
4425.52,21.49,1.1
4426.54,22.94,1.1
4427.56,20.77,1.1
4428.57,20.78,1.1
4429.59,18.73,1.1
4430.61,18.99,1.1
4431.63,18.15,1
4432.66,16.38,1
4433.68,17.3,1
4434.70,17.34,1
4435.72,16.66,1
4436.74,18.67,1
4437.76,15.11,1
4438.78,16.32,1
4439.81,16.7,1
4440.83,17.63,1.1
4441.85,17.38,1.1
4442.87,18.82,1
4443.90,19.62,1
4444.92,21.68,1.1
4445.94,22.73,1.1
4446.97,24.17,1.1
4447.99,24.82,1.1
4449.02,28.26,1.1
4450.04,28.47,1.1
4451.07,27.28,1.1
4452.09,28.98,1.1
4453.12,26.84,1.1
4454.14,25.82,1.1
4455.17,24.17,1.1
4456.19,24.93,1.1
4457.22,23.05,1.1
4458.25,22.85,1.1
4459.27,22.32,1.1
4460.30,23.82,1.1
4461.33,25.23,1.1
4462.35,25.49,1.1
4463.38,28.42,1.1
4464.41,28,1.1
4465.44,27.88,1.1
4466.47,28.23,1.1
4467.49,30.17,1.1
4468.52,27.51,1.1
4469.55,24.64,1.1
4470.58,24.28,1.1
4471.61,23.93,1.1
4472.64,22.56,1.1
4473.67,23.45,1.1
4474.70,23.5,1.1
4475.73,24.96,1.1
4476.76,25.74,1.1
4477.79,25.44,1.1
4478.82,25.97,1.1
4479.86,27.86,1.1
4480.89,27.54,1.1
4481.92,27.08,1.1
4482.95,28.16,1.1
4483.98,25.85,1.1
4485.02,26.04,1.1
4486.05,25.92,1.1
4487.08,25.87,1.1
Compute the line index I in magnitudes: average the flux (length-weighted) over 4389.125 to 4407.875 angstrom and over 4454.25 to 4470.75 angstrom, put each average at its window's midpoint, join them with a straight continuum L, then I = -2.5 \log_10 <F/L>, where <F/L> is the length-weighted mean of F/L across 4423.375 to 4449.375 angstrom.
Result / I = 0.254 mag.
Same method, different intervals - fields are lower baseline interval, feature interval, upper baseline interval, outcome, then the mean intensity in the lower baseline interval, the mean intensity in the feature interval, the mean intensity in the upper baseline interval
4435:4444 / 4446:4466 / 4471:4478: -0.25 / 17.3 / 25.8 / 24.2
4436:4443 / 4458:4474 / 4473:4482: -0.12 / 17.1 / 25.6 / 25.6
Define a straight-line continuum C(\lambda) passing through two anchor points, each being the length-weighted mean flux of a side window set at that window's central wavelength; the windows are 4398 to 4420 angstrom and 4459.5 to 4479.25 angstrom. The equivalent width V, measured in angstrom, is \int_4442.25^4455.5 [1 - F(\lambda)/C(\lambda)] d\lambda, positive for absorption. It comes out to 0.1 angstrom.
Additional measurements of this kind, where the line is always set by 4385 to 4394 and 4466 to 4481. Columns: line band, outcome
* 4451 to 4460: 0.1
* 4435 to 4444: 2.8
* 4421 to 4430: 1.4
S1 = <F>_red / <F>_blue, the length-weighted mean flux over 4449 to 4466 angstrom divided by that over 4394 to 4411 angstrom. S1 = 1.1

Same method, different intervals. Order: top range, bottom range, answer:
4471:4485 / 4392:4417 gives 1.07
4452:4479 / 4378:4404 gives 1.05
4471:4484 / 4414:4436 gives 1.22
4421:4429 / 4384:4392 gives 0.88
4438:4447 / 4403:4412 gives 0.86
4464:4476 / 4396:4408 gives 1.13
